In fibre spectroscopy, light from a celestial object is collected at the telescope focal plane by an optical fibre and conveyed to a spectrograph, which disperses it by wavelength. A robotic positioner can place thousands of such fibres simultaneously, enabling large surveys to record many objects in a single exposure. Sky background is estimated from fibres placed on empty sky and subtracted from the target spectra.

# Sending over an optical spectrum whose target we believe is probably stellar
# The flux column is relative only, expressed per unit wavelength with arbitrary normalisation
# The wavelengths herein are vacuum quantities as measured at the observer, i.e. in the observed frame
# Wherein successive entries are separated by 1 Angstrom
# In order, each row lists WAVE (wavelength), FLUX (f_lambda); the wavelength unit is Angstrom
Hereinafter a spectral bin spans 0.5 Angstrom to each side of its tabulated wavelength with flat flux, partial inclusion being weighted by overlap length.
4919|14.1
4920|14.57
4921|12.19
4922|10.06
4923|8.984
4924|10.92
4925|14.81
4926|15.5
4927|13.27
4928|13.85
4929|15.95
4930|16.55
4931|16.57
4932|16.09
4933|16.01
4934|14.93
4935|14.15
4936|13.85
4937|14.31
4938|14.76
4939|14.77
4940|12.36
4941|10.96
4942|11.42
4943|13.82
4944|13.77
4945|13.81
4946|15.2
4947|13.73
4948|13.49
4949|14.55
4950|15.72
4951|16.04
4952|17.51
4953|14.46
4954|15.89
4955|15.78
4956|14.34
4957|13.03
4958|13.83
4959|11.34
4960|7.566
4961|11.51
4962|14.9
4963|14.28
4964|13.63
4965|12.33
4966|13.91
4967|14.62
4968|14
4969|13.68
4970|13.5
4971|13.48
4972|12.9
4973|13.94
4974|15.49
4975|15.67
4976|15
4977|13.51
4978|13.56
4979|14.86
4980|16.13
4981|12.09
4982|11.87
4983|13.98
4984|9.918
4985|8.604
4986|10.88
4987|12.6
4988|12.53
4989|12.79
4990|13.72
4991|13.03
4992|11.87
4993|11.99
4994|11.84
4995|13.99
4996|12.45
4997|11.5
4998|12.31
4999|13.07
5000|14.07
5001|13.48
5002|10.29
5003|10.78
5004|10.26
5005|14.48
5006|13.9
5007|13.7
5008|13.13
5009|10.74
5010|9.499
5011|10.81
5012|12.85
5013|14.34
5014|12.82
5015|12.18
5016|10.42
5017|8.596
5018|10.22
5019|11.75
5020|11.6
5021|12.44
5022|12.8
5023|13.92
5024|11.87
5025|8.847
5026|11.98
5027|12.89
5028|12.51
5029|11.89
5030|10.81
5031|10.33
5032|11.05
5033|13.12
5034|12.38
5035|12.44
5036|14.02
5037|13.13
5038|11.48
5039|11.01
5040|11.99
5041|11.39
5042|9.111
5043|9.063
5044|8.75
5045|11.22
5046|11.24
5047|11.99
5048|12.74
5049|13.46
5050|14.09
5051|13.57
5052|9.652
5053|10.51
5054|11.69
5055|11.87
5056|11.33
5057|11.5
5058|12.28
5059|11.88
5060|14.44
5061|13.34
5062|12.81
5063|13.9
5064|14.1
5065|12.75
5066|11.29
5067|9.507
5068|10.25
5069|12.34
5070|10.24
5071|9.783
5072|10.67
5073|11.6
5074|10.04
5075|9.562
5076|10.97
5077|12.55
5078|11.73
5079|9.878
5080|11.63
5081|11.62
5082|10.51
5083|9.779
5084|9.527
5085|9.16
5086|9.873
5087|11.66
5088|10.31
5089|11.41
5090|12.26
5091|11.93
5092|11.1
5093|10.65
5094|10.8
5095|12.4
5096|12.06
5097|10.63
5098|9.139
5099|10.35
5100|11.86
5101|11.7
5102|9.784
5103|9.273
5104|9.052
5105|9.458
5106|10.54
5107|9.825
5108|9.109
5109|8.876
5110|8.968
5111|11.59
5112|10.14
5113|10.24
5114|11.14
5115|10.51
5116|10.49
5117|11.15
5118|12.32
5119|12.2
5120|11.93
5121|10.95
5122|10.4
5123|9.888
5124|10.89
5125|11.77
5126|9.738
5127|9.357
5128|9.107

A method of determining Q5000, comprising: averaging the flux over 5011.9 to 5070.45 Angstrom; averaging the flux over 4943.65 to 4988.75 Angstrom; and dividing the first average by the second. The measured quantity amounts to 0.87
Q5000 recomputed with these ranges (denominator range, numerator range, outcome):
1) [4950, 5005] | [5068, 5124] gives 0.81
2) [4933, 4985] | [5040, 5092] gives 0.82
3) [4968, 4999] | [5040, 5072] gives 0.90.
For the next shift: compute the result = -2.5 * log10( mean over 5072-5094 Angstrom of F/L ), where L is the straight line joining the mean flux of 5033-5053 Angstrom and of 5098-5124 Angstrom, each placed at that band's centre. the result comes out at 0.01 mag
